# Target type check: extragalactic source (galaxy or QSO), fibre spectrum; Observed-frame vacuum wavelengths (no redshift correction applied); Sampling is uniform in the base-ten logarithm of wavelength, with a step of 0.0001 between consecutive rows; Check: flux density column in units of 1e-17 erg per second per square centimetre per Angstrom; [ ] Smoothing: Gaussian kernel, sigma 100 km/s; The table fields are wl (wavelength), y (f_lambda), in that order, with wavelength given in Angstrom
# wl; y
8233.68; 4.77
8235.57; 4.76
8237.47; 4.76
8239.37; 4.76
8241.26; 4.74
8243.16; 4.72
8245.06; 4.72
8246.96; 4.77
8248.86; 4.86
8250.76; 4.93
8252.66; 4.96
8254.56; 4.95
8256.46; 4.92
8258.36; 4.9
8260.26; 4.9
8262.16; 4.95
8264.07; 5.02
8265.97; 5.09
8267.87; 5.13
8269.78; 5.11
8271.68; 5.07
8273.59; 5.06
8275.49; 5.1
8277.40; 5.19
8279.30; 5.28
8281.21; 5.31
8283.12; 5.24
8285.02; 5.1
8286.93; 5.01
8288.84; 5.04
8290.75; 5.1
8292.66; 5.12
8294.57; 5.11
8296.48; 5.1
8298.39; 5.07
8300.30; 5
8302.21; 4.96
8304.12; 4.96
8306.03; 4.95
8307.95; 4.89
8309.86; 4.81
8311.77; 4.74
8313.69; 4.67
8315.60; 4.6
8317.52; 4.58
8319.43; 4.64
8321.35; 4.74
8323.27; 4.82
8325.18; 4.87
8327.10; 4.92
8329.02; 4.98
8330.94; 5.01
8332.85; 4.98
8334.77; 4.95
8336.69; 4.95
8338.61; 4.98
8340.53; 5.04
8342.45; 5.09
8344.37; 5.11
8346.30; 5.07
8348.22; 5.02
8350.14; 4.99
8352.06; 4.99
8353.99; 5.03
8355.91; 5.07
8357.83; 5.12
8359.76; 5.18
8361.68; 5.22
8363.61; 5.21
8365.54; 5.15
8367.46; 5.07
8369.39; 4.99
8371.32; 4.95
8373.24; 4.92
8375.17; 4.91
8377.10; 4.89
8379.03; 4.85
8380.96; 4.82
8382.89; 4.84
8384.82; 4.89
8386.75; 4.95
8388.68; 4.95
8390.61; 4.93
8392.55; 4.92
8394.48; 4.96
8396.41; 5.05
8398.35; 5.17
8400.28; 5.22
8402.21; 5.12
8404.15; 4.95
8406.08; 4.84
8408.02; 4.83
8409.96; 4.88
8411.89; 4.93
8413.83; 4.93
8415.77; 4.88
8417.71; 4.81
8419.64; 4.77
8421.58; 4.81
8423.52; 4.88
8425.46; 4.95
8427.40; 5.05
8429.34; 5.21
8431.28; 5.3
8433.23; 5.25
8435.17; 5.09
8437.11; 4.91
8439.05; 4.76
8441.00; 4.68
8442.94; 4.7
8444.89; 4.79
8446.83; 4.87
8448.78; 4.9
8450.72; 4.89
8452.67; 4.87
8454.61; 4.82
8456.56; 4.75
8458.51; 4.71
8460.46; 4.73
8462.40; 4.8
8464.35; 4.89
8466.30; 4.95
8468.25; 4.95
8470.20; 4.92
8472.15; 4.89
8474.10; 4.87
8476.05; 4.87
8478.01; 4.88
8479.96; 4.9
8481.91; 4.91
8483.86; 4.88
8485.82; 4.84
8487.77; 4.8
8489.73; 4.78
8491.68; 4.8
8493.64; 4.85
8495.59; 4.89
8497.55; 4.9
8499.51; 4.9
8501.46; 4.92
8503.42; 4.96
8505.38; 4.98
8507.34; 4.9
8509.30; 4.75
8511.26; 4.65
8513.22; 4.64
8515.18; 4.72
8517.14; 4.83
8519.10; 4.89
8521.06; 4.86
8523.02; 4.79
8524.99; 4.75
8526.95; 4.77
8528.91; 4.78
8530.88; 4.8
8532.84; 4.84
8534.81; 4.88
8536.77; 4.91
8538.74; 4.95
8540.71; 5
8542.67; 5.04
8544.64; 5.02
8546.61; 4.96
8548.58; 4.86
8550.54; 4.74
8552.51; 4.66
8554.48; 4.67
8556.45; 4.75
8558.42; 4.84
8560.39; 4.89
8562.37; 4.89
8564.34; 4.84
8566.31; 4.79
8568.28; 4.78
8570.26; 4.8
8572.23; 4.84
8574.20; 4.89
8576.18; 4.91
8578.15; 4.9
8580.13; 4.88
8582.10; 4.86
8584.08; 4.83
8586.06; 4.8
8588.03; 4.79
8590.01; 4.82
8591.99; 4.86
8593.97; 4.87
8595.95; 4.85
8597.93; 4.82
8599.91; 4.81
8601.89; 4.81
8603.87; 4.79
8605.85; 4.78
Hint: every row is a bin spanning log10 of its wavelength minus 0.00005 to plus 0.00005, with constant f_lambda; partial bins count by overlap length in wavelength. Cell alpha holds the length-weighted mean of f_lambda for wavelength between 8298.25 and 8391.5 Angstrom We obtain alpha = 4.94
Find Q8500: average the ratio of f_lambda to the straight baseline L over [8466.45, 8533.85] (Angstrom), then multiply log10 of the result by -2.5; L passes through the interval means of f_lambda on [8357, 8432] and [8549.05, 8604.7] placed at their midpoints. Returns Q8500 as 0.01 mag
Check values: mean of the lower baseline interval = 4.98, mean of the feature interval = 4.84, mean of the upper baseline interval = 4.82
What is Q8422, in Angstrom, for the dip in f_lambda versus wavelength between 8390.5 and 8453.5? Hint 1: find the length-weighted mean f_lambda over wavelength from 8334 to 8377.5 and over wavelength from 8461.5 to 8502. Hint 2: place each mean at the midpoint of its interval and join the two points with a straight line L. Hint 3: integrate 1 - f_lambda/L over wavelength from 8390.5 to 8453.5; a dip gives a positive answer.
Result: 0.1 Angstrom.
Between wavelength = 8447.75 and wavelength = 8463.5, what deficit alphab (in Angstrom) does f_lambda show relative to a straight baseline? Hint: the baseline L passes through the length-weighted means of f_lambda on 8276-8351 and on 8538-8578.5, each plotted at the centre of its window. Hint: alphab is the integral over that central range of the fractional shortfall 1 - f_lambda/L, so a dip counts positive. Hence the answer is 0.3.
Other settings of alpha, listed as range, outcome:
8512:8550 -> 4.86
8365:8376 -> 5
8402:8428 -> 4.89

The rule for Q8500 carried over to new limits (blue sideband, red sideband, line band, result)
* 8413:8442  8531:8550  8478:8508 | 0.01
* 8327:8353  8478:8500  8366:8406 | 0.00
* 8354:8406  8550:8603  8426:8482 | 0.01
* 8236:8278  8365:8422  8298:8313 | 0.00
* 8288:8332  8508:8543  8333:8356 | -0.03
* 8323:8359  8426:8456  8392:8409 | -0.01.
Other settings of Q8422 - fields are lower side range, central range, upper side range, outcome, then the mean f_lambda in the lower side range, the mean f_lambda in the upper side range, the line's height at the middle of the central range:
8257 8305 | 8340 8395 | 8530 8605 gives 0.0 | 5.08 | 4.85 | 5.01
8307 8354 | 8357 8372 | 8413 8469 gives -0.7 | 4.9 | 4.89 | 4.9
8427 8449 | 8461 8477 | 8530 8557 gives 0.1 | 4.96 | 4.87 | 4.93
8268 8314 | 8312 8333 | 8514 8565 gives 1.0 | 5.05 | 4.84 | 5.02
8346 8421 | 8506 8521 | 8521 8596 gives 0.3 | 4.98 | 4.84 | 4.88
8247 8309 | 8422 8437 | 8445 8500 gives -0.6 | 5.04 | 4.86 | 4.9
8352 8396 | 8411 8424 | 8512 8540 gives 0.2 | 4.99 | 4.82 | 4.94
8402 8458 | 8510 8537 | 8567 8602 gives 0.4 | 4.91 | 4.84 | 4.87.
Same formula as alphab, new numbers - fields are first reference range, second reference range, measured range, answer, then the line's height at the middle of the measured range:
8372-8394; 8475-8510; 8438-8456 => 0.3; 4.88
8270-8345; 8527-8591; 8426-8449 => -0.2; 4.91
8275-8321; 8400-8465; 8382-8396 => 0.0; 4.93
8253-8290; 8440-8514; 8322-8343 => 0.2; 5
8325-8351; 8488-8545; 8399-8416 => -0.1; 4.94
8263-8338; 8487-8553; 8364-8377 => -0.2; 4.94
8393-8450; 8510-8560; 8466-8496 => 0.1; 4.88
